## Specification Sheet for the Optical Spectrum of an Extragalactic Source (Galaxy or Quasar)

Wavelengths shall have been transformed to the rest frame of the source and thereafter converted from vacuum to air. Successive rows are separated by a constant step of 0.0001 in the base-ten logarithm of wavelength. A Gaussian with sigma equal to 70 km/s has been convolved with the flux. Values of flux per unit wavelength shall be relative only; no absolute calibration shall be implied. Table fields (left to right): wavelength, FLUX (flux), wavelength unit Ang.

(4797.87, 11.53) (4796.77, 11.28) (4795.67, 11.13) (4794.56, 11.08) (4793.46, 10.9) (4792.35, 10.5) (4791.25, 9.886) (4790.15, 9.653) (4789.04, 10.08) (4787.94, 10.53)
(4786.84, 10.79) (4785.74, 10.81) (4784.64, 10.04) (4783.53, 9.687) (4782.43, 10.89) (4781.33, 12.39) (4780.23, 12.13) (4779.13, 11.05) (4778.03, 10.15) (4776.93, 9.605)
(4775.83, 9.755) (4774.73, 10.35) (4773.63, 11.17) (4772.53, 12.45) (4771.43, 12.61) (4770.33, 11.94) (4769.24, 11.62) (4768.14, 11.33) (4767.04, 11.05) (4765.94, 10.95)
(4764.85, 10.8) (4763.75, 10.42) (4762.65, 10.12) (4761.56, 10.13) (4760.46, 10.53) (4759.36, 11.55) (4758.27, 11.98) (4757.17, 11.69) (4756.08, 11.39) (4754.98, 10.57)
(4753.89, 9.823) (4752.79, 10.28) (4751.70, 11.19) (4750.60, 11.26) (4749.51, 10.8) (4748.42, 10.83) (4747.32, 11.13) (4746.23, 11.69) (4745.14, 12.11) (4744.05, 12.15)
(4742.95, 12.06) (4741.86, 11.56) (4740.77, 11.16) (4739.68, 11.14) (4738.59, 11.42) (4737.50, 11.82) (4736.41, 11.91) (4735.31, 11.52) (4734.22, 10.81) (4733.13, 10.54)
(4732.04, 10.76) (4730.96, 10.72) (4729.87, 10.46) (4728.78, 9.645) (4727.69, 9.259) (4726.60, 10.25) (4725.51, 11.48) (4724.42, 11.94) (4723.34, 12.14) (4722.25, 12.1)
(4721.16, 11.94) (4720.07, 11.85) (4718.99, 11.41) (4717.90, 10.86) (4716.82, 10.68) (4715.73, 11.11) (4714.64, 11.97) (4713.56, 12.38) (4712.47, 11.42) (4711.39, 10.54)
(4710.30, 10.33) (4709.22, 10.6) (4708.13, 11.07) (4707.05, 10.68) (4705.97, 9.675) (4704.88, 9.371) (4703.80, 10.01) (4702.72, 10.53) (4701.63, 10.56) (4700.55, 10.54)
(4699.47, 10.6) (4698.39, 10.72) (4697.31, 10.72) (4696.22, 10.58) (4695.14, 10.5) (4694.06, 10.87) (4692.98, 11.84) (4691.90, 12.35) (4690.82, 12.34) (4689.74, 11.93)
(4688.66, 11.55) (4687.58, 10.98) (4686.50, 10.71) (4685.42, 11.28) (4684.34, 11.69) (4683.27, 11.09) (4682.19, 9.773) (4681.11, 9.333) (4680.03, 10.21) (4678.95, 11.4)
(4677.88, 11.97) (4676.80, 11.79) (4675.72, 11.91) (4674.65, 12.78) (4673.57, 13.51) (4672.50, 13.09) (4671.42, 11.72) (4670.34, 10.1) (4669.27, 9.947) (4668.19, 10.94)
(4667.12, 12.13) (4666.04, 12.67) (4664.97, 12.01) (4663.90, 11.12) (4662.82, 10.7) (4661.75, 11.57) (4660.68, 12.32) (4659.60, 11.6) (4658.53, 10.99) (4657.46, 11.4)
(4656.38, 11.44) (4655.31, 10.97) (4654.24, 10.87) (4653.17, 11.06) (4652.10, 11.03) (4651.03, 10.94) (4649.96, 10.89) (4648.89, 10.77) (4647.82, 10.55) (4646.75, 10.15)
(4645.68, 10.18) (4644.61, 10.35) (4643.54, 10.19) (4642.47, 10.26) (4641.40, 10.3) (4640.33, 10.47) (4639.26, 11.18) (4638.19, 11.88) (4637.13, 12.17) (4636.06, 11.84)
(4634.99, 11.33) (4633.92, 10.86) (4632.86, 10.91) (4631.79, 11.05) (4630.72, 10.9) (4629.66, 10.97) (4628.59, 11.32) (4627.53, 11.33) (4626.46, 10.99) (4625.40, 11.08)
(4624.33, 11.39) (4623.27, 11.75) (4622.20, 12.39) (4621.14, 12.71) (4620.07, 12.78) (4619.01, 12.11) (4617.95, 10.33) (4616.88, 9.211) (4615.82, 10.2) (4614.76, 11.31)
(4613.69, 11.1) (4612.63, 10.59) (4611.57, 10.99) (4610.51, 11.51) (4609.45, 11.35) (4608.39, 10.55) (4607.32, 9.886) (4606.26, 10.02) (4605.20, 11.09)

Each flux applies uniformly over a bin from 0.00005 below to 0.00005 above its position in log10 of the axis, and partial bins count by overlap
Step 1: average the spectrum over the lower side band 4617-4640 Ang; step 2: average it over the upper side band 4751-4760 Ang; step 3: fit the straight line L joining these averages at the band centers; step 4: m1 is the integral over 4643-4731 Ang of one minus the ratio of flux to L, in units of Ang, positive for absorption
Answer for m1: 1.29 Ang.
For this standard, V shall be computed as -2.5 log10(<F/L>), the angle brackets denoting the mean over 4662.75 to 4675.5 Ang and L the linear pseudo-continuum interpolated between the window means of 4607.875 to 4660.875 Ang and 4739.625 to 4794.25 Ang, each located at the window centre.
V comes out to -0.07 mag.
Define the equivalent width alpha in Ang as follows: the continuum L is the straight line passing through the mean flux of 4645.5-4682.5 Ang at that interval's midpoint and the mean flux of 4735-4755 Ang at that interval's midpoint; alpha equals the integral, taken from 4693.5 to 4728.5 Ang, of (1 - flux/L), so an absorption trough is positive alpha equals 1.2 Ang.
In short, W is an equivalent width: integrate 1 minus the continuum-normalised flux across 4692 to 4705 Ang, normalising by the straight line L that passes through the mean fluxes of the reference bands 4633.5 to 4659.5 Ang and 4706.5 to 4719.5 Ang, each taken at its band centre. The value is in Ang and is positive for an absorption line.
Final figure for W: 0.45 Ang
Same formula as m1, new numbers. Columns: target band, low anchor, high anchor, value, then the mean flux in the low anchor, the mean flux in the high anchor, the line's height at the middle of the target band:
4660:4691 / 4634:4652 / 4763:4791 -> -1.7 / 10.8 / 10.9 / 10.8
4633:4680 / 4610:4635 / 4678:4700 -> -0.6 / 11.2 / 11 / 11.1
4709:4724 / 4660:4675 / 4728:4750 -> -0.1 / 11.7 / 11.2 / 11.4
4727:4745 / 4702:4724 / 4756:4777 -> 0.0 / 11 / 11.1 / 11.1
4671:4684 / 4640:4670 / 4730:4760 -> -0.6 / 11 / 11.2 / 11.1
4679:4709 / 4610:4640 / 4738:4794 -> 0.9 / 11.3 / 11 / 11.1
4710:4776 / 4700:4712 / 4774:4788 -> -4.2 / 10.4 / 10.6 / 10.5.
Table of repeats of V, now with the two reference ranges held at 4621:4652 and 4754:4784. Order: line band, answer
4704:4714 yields 0.041 mag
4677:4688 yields 0.017 mag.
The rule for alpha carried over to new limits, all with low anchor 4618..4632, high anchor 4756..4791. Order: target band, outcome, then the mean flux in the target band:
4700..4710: 0.78 Ang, 10.3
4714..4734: 0.12 Ang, 11.1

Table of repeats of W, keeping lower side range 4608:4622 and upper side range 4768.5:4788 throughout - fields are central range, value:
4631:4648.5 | 0.5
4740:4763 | -0.2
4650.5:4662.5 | -0.2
